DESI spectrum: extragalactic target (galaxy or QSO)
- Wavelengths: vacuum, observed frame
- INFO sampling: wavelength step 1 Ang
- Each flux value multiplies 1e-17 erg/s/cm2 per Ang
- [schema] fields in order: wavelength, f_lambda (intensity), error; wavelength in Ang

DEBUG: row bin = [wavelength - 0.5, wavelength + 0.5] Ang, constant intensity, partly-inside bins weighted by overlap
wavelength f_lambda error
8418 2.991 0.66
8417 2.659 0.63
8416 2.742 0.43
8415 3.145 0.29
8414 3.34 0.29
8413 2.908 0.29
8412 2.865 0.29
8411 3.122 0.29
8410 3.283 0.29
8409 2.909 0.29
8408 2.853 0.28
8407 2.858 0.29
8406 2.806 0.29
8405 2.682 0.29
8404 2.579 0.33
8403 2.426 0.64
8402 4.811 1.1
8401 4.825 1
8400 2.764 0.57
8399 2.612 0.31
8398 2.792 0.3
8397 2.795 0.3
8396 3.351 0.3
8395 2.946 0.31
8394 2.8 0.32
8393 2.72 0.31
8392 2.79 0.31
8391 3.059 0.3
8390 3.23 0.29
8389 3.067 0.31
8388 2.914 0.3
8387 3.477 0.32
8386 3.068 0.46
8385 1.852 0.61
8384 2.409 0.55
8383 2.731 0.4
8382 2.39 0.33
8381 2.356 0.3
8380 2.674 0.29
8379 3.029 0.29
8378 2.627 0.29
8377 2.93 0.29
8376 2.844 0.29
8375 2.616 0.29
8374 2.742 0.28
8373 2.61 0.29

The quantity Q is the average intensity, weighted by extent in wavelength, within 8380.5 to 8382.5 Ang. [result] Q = 2.37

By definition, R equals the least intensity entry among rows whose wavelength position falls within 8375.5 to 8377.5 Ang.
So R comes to 2.844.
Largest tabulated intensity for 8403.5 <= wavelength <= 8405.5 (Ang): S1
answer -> 2.682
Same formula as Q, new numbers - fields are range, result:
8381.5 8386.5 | 2.49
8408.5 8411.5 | 3.1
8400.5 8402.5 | 4.82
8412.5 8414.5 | 3.12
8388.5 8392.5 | 3.04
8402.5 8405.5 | 2.56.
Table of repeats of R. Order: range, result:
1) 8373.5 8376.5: 2.616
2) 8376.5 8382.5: 2.356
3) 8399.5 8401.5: 2.764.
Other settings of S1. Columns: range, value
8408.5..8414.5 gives 3.34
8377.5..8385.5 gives 3.029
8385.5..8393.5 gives 3.477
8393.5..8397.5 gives 3.351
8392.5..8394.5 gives 2.8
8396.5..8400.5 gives 2.795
